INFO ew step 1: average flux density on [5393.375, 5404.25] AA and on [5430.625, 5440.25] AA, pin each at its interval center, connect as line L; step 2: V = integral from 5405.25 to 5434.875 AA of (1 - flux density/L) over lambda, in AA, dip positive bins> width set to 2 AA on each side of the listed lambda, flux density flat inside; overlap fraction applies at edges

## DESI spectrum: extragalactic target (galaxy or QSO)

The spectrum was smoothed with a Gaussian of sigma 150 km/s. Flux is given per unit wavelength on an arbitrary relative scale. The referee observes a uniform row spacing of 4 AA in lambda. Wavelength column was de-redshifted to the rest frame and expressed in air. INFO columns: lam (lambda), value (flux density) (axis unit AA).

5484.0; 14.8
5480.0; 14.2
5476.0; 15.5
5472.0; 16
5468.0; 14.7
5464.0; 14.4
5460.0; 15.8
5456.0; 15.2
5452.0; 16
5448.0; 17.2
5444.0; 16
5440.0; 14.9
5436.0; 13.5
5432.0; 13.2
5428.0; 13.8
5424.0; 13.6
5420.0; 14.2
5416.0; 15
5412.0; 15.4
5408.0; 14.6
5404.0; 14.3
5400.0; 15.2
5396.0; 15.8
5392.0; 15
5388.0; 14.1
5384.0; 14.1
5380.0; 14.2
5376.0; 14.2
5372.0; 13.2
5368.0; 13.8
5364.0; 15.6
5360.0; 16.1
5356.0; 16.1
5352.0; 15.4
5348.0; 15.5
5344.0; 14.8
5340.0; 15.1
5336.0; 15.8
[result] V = 0.3 AA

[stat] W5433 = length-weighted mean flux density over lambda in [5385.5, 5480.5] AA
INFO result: 14.9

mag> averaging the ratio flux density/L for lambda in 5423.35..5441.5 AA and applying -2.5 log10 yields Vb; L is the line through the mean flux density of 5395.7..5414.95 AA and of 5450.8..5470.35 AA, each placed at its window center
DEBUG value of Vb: 0.10 mag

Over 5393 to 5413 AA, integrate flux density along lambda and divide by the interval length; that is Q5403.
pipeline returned 15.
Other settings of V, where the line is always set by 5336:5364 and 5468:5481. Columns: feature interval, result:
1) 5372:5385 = 1.2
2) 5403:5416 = 0.5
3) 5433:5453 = -0.1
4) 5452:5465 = 0.0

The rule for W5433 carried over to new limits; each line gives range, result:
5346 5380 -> 14.9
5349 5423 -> 14.8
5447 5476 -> 15.6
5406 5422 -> 14.8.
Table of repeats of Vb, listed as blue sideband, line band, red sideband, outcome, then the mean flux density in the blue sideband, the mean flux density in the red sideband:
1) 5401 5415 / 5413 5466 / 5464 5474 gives 0.011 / 14.8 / 15.2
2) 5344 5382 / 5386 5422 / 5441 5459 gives 0.041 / 14.9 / 16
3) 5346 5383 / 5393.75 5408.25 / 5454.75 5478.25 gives 0.000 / 14.9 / 15.3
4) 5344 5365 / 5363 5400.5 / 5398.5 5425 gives 0.051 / 15.7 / 14.6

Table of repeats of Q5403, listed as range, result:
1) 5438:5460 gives 15.9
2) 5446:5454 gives 16.6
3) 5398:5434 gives 14.4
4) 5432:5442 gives 14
